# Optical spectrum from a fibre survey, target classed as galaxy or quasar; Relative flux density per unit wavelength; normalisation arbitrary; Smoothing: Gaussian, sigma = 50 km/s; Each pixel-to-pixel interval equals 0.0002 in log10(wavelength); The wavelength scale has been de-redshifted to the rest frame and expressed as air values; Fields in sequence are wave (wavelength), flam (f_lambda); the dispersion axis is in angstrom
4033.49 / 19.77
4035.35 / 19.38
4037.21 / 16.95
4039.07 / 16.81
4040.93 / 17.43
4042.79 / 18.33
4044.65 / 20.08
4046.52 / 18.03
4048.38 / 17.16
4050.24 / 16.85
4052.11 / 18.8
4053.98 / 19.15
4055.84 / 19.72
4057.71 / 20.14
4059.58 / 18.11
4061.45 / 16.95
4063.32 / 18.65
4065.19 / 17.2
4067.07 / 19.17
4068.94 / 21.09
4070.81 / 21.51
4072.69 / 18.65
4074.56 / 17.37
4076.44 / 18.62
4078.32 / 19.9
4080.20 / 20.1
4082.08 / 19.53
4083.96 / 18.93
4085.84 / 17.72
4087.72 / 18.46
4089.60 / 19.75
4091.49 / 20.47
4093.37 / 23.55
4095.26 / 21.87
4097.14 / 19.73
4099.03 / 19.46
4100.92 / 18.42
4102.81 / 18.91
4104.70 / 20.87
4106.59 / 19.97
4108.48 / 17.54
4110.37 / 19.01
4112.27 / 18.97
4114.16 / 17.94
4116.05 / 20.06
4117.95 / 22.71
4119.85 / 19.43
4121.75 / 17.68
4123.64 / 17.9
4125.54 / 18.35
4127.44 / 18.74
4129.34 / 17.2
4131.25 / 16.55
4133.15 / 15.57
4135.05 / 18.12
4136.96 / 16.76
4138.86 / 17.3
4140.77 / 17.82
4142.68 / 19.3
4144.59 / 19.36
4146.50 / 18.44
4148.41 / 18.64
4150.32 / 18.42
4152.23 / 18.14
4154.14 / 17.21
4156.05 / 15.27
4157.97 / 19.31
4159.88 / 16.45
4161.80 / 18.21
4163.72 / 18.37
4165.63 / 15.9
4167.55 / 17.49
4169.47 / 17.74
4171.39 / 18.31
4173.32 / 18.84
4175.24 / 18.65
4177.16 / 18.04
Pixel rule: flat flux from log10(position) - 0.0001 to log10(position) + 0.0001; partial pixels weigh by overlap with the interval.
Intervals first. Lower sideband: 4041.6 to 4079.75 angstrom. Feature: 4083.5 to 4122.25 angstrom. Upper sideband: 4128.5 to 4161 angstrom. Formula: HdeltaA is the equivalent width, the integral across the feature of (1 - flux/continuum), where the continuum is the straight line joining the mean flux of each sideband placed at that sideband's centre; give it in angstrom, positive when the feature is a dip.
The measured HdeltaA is -3.0 angstrom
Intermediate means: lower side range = 18.8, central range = 19.6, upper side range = 17.6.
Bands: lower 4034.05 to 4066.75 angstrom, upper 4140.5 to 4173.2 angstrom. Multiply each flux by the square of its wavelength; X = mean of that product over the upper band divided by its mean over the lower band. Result 1.0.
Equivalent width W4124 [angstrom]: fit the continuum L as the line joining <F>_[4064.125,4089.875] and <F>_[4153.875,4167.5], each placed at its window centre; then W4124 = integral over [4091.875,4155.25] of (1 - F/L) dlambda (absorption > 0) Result -2.4 angstrom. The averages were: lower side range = 19.1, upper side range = 17.3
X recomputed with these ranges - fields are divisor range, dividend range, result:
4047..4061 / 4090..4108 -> 1.12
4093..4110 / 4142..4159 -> 0.94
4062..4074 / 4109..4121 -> 1.04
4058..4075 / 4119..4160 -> 0.98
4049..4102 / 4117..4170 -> 0.96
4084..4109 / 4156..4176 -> 0.93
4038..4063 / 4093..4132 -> 1.08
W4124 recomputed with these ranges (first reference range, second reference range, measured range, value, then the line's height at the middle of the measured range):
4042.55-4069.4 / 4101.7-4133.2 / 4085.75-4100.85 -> -1.2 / 18.7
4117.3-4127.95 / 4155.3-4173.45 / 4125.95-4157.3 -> 1.1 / 18.4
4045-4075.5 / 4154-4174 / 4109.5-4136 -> -0.6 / 18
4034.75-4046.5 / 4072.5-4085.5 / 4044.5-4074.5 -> -0.3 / 18.5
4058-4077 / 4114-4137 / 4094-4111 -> -1.0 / 18.5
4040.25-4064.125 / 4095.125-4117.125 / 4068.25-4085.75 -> -0.5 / 18.8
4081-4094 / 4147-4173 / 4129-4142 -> 0.9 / 18.4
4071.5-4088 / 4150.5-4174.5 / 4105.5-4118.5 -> -0.7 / 18.4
